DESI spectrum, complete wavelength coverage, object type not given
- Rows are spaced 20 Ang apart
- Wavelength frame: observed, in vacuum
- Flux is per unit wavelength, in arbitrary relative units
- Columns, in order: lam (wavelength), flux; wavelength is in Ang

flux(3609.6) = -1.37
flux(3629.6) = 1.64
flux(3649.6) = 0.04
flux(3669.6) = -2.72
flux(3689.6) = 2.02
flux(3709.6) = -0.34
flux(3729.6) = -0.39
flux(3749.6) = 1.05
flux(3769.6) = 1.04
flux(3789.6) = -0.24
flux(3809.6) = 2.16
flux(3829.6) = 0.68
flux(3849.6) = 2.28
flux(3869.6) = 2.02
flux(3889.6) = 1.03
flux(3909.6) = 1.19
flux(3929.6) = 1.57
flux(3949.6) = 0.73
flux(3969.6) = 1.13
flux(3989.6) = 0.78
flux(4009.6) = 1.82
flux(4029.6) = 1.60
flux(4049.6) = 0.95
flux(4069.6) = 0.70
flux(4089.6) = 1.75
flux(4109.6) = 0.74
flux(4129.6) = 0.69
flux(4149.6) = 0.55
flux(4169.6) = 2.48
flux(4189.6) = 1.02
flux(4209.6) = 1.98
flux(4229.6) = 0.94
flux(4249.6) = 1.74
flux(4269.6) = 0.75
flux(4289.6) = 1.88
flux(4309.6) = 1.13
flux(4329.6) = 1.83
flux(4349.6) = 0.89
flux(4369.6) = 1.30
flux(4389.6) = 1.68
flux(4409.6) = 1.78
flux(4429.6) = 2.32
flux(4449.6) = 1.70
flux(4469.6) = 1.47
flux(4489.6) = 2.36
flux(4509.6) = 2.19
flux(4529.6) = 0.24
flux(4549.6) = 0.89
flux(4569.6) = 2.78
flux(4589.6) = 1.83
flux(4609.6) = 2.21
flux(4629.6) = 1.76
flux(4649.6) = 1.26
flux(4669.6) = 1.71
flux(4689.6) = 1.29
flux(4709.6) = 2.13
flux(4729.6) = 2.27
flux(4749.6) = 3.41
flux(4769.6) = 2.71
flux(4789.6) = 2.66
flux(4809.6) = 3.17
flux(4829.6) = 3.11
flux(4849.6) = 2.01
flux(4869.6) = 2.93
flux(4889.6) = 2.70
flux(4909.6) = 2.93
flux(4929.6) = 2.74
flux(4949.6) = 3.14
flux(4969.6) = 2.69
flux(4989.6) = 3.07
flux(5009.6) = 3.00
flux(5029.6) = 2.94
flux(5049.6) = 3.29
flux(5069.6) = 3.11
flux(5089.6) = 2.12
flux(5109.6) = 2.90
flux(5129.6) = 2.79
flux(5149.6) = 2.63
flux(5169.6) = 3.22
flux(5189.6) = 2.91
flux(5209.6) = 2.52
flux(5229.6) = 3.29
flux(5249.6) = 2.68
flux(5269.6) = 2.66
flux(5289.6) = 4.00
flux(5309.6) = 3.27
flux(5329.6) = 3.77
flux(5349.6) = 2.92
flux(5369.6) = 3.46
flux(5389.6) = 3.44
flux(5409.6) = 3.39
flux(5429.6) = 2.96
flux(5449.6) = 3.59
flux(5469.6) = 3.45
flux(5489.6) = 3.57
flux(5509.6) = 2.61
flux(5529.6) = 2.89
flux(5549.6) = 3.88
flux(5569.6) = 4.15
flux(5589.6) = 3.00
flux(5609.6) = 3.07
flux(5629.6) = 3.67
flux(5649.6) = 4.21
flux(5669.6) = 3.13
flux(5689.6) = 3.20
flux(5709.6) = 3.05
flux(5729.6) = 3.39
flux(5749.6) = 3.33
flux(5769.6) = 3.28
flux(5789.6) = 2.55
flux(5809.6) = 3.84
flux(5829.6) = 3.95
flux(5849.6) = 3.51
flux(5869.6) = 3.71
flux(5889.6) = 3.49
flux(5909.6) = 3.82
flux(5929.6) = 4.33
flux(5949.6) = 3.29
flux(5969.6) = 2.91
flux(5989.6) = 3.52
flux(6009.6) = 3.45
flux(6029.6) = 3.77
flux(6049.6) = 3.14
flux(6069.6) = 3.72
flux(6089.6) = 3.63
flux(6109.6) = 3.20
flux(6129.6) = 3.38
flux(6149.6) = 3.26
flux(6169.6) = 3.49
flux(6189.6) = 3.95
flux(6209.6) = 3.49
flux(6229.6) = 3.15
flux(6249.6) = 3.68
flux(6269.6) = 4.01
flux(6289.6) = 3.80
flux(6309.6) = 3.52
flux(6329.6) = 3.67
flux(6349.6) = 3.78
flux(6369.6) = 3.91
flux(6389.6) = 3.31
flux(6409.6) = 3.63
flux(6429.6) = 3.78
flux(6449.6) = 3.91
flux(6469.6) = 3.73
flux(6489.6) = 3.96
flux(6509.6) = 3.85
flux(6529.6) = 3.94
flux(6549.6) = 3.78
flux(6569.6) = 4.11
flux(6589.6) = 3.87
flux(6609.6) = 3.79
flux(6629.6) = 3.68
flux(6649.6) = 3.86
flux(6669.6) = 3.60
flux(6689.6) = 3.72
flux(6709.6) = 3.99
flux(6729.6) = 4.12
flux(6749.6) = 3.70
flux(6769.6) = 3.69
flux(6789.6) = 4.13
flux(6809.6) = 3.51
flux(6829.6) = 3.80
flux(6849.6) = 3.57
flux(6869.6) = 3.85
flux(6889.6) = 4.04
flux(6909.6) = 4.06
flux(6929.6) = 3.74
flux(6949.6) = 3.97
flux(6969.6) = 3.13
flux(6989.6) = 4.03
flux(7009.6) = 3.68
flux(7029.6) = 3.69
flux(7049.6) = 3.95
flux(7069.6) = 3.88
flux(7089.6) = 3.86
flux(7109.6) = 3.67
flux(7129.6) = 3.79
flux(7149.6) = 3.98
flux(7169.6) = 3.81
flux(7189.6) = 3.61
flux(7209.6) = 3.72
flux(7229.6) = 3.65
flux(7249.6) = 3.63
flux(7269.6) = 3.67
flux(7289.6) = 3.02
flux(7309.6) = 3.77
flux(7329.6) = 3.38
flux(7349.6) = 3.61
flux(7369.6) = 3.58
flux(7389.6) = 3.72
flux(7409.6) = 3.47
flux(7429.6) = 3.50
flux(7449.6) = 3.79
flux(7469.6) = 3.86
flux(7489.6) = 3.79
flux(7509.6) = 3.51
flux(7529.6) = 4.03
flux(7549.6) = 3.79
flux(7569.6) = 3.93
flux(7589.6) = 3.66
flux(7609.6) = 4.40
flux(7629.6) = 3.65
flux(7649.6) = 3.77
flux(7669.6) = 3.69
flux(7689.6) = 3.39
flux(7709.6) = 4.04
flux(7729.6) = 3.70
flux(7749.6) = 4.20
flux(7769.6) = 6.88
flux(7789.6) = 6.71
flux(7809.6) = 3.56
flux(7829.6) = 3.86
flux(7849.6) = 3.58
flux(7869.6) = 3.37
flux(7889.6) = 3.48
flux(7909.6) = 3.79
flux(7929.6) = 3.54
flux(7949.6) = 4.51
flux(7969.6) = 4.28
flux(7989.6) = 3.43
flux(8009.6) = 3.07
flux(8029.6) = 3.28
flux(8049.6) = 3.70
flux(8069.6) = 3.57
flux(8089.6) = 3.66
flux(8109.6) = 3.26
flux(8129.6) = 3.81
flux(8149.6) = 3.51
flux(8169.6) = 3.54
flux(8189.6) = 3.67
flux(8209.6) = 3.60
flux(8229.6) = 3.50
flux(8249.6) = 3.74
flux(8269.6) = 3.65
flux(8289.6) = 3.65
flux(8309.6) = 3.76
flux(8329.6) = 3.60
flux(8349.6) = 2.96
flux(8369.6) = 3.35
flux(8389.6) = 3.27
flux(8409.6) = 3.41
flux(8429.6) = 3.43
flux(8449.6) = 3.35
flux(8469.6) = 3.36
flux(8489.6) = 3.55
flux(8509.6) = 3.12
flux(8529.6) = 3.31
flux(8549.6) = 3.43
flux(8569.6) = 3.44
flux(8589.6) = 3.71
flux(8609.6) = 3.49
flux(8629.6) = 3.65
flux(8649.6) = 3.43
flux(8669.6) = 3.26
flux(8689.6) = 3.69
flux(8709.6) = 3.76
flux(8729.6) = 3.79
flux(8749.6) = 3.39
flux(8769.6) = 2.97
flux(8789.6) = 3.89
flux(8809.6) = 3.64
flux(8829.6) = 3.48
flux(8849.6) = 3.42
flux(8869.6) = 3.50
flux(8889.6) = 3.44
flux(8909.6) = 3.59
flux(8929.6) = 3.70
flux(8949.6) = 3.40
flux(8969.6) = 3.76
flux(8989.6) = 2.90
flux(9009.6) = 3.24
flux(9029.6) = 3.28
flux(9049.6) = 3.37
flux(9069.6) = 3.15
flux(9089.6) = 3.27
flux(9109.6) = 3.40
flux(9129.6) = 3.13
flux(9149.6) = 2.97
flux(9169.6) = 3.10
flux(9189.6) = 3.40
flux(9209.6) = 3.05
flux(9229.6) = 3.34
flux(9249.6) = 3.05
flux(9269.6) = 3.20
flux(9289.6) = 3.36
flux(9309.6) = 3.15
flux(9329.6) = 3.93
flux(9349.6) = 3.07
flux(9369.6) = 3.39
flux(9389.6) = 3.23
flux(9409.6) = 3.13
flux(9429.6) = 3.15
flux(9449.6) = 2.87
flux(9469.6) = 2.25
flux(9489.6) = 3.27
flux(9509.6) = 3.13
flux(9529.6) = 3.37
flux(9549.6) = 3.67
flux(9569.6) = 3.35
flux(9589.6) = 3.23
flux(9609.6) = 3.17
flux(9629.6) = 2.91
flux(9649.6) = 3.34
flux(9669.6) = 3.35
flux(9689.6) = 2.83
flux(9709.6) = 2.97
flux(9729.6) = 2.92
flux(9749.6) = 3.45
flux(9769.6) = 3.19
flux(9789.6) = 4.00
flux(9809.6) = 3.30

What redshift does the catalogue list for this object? 0.18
